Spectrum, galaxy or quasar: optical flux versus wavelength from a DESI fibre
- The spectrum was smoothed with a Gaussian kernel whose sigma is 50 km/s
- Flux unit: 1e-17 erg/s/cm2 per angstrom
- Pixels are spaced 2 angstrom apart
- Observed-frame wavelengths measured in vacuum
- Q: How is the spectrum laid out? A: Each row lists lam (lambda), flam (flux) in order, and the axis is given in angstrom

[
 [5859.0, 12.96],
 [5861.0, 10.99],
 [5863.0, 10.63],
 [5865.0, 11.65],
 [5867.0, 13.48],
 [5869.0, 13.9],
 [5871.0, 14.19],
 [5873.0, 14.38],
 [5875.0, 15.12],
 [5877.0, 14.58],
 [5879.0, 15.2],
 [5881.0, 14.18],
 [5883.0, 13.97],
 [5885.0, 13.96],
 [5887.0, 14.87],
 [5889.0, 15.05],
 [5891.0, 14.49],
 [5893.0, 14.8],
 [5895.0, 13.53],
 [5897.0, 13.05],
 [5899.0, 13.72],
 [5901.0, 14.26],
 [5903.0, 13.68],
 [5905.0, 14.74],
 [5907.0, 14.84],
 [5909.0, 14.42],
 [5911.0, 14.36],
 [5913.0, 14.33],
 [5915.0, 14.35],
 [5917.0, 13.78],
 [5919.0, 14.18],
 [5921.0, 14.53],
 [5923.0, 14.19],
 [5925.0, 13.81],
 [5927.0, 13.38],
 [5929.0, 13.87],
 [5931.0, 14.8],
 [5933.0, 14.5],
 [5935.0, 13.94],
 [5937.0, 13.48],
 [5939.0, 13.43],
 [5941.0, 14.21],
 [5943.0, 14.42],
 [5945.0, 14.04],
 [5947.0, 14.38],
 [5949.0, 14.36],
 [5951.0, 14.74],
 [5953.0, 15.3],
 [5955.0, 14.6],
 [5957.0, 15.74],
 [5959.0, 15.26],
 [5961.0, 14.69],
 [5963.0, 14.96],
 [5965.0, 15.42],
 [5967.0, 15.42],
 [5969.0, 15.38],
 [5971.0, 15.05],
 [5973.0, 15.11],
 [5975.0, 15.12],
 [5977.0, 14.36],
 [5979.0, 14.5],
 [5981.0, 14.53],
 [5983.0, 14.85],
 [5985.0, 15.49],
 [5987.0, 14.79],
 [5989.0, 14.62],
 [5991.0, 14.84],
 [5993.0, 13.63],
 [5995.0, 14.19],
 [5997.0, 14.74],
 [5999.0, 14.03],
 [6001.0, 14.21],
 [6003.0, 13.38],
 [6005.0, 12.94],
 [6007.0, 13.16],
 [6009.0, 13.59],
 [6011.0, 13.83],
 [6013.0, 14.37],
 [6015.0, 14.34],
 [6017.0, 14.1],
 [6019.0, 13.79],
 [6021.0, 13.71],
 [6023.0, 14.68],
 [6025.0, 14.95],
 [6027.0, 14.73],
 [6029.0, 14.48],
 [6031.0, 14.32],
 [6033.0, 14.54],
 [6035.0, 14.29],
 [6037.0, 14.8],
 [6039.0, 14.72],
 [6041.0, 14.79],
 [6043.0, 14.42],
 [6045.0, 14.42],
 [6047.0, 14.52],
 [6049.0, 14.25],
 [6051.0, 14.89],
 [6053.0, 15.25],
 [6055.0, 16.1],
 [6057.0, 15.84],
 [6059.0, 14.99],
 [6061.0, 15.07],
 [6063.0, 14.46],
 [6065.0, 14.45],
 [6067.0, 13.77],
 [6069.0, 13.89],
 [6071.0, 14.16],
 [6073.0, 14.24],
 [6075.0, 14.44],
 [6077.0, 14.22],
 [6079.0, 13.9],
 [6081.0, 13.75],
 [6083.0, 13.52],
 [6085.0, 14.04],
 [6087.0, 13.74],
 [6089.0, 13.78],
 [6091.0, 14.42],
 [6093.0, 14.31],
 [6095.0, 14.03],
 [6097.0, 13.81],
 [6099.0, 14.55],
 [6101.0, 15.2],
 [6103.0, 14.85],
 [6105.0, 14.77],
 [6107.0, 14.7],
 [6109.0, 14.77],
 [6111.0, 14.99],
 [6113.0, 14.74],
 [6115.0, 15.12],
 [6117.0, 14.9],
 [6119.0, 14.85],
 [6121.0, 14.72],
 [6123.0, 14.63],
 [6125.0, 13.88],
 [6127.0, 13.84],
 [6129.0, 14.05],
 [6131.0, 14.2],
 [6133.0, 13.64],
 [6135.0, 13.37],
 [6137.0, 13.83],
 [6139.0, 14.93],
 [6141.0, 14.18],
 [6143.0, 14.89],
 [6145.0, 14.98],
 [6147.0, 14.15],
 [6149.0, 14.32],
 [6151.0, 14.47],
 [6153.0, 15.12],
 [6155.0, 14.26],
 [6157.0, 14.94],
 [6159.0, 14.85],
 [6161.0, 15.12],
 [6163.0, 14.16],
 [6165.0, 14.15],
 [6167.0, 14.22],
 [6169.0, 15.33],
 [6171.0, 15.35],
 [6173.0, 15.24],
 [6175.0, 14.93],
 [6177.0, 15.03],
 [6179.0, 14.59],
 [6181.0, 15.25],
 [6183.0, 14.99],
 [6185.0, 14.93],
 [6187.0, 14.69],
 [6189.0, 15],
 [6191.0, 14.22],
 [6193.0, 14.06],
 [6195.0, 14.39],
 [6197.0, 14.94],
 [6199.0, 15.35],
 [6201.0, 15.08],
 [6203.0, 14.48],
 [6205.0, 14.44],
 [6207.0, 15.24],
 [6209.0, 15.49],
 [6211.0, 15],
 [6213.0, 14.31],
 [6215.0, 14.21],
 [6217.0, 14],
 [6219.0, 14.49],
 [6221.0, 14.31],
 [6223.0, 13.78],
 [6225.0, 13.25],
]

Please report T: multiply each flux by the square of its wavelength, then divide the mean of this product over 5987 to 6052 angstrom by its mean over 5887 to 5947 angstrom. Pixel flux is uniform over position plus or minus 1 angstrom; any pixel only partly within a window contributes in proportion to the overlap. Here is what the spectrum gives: 1.04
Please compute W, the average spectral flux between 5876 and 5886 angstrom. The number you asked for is 14.4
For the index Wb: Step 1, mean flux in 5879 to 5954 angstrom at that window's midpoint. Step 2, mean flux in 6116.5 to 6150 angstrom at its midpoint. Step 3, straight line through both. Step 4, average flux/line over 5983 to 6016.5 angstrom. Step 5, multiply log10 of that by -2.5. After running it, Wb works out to 0.008 mag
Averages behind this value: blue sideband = 14.2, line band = 14.2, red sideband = 14.3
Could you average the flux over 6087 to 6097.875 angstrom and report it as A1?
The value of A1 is 14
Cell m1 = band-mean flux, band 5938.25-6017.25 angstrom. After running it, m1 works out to 14.5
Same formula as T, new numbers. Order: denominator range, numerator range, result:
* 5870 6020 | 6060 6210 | 1.08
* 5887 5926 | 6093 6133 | 1.09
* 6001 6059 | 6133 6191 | 1.06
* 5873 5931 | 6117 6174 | 1.10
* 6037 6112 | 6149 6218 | 1.06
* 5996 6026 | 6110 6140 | 1.07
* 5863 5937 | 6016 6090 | 1.08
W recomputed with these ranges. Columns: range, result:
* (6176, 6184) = 15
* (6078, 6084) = 13.7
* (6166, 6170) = 14.8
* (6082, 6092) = 13.9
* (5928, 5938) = 14.1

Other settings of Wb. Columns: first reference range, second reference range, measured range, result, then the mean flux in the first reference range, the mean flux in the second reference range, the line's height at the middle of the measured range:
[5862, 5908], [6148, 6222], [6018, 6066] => -0.02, 14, 14.7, 14.4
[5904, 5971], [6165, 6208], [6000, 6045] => 0.03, 14.5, 14.8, 14.6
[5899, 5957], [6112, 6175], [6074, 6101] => 0.03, 14.3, 14.5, 14.5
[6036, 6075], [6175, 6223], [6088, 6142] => 0.02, 14.7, 14.7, 14.7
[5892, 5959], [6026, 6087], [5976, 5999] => -0.02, 14.3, 14.5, 14.4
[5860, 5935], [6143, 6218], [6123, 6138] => 0.06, 14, 14.7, 14.6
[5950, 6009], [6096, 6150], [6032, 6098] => 0.01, 14.6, 14.5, 14.5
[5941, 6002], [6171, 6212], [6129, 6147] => 0.05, 14.8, 14.9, 14.8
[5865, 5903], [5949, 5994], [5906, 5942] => 0.03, 14.2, 14.9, 14.5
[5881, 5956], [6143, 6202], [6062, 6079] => 0.03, 14.2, 14.8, 14.5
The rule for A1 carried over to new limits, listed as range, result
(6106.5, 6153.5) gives 14.5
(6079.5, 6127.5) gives 14.4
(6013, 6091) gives 14.4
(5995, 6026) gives 14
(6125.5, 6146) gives 14.2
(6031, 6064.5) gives 14.8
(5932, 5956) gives 14.3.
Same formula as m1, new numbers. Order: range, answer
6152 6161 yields 14.8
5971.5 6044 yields 14.4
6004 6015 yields 13.6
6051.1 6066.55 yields 15.1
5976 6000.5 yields 14.5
